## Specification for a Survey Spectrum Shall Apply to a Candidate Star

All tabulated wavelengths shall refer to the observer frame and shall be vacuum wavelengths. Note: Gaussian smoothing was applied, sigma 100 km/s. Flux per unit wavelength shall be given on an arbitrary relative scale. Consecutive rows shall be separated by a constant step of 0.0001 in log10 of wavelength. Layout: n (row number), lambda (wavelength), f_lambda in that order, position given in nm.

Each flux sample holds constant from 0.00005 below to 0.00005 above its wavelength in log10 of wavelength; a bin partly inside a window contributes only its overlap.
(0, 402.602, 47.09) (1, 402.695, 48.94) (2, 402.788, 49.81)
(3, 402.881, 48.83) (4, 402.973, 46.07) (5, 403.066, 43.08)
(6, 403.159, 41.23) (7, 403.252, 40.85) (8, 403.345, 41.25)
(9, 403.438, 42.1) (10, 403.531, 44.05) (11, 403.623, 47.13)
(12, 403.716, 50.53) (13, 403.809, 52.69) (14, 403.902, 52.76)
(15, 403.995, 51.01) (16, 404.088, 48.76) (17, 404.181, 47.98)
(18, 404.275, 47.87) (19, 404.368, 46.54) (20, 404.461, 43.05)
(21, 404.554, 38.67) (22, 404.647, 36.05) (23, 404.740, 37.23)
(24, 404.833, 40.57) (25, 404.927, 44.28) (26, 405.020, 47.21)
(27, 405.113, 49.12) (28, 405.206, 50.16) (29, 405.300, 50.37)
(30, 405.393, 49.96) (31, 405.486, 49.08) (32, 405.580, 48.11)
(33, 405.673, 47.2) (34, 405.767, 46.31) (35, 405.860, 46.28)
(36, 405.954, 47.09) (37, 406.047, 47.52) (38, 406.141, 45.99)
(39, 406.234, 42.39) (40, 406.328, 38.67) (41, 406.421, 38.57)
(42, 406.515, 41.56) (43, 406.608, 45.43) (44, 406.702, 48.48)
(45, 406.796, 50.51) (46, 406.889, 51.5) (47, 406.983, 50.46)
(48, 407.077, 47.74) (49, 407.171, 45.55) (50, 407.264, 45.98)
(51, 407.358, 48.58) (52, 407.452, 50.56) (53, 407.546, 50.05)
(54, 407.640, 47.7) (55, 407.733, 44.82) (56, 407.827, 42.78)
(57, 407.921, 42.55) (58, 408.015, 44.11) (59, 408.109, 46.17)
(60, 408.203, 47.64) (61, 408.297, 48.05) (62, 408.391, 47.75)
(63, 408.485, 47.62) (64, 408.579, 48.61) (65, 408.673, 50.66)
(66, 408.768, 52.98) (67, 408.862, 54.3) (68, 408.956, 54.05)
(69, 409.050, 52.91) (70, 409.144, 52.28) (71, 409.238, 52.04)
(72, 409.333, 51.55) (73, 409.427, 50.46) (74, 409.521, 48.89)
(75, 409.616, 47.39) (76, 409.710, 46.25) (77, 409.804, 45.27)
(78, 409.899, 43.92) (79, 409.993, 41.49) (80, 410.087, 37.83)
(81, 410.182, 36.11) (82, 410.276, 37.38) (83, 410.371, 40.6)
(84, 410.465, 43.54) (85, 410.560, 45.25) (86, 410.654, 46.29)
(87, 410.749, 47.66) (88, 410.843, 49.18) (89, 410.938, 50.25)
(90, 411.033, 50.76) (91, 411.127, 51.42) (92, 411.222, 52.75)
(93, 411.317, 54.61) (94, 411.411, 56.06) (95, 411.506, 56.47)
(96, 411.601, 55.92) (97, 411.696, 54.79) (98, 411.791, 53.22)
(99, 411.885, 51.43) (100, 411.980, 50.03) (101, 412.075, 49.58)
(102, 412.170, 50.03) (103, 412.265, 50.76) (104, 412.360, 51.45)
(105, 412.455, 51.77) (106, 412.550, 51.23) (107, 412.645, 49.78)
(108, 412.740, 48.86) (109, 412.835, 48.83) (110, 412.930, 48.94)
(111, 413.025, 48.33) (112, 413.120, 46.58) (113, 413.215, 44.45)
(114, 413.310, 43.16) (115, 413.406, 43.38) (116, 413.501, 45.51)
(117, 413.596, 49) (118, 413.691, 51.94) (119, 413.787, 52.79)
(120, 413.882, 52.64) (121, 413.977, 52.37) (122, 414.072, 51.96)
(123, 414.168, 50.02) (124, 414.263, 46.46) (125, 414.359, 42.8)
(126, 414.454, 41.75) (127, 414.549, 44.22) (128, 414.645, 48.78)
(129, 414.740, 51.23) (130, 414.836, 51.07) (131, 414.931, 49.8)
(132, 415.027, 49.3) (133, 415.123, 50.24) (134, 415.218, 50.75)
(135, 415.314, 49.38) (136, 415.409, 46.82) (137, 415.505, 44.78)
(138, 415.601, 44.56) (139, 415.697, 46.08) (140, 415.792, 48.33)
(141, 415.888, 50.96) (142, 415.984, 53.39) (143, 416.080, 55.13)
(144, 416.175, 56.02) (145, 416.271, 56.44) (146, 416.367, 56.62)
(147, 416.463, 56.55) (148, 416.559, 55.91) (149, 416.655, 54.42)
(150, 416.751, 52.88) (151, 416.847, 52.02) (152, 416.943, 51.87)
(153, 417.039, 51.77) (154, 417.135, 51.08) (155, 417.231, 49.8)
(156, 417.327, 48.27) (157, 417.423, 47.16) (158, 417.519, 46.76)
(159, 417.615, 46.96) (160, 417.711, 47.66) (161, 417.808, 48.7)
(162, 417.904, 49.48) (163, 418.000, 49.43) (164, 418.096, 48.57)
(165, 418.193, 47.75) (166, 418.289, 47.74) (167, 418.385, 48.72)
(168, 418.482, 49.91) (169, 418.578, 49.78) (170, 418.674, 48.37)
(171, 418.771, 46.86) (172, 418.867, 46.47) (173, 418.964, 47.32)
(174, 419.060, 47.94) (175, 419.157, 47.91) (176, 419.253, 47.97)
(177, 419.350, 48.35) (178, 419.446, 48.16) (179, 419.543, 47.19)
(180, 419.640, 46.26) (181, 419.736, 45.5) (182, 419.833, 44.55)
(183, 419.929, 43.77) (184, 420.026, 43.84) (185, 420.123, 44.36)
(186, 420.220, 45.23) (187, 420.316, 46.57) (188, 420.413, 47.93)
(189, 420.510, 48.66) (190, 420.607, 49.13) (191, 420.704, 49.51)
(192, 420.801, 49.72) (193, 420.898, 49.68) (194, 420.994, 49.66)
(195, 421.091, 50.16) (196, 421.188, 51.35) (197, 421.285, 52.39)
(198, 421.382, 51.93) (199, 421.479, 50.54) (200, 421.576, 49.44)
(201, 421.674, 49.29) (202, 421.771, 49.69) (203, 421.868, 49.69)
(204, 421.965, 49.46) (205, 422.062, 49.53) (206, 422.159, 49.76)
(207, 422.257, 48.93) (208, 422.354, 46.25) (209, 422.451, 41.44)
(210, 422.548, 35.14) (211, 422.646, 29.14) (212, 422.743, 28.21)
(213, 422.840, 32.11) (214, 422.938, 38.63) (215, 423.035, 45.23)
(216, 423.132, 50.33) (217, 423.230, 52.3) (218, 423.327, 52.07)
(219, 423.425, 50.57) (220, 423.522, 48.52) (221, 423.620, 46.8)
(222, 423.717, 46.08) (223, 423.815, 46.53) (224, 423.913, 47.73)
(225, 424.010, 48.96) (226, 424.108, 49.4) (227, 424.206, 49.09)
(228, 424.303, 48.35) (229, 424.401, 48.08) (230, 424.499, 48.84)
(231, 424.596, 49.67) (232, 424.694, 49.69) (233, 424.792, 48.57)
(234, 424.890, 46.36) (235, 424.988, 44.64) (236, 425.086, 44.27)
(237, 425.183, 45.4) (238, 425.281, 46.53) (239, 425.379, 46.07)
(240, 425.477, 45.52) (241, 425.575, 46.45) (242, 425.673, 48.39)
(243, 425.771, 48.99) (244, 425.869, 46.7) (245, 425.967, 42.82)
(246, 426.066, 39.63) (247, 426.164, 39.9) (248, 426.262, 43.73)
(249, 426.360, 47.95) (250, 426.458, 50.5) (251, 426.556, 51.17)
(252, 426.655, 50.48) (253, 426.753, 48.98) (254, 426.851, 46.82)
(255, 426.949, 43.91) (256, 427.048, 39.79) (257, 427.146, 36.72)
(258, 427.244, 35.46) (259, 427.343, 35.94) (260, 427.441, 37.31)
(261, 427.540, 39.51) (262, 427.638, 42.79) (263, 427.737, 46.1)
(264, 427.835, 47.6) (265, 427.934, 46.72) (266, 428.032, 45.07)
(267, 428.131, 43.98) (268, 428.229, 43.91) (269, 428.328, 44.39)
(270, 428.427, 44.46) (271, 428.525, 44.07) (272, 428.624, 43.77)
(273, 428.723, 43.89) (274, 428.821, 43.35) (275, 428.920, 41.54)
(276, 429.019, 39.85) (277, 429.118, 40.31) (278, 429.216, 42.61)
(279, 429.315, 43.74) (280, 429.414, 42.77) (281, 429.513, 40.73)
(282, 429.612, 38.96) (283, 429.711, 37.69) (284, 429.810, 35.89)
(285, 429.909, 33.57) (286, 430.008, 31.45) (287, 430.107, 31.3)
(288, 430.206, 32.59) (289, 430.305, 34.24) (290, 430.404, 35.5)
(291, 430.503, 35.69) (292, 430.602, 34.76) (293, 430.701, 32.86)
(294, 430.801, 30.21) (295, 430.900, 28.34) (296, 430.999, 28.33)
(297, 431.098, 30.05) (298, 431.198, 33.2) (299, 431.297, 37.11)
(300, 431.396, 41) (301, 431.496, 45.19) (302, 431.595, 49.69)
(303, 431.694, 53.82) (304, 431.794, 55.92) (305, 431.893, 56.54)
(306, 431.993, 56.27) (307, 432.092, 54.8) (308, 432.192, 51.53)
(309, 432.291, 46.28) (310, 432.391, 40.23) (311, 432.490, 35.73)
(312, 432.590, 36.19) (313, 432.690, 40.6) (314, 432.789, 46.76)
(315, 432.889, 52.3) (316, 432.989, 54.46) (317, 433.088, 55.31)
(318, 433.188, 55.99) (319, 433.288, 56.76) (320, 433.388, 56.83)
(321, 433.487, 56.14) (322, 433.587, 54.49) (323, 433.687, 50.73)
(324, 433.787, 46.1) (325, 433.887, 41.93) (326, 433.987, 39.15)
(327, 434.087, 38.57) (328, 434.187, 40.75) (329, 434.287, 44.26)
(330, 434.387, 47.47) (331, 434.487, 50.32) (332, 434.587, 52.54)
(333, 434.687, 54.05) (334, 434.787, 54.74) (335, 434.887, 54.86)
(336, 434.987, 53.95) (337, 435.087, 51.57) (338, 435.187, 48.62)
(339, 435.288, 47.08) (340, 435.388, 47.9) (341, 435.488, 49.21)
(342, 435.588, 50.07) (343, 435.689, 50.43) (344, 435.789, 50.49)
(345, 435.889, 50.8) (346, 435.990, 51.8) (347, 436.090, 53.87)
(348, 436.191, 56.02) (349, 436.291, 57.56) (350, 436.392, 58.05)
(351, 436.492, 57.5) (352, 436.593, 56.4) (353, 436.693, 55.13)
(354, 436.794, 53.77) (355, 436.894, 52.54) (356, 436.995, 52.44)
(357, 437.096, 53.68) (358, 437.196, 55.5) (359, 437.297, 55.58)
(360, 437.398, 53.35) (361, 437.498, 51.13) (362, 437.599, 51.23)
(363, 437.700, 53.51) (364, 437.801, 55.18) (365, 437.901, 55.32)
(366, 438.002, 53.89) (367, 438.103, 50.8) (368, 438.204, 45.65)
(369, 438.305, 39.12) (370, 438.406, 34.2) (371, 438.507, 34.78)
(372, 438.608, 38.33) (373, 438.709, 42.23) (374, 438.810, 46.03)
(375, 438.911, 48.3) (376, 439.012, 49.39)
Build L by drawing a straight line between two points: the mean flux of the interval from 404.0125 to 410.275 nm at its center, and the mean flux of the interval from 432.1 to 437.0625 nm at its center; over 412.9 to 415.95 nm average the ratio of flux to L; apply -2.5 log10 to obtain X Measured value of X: -0.01 mag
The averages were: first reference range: 46.6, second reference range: 50.3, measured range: 48.1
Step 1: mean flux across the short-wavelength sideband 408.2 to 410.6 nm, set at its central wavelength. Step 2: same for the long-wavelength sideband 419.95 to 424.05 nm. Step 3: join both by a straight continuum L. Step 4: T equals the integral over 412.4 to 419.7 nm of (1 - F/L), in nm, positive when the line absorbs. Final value -0.367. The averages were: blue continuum 47.1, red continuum 46.7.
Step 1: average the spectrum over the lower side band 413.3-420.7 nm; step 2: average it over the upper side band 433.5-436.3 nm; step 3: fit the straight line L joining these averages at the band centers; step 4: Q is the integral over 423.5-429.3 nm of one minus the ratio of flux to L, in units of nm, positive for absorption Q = 0.49 nm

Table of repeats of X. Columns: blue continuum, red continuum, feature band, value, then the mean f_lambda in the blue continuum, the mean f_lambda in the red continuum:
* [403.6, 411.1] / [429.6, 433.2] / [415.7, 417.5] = -0.175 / 46.8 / 41.2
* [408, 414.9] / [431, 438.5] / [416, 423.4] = 0.018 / 48.7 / 49.5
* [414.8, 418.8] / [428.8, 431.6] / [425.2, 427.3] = -0.110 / 50.2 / 36.7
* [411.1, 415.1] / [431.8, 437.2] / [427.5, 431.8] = 0.259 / 49.9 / 50.7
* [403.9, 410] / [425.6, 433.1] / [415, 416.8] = -0.143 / 47.1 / 42.3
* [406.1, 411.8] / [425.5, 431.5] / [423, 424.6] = -0.153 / 47.7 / 40.6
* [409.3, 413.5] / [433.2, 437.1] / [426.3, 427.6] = 0.158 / 48.2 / 51.3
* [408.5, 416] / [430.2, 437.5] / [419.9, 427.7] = 0.053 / 48.8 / 47.9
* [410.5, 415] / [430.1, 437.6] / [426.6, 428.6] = 0.120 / 49.7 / 47.7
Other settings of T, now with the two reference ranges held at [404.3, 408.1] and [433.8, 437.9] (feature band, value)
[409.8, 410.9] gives 0.09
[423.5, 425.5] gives 0.07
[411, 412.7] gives -0.20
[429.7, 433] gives 0.66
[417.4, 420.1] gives 0.04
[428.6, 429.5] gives 0.14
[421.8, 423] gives 0.17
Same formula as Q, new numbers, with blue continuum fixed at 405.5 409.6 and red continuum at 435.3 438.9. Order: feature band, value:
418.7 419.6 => 0.02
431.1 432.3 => 0.05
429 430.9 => 0.52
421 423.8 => 0.16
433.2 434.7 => 0.05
